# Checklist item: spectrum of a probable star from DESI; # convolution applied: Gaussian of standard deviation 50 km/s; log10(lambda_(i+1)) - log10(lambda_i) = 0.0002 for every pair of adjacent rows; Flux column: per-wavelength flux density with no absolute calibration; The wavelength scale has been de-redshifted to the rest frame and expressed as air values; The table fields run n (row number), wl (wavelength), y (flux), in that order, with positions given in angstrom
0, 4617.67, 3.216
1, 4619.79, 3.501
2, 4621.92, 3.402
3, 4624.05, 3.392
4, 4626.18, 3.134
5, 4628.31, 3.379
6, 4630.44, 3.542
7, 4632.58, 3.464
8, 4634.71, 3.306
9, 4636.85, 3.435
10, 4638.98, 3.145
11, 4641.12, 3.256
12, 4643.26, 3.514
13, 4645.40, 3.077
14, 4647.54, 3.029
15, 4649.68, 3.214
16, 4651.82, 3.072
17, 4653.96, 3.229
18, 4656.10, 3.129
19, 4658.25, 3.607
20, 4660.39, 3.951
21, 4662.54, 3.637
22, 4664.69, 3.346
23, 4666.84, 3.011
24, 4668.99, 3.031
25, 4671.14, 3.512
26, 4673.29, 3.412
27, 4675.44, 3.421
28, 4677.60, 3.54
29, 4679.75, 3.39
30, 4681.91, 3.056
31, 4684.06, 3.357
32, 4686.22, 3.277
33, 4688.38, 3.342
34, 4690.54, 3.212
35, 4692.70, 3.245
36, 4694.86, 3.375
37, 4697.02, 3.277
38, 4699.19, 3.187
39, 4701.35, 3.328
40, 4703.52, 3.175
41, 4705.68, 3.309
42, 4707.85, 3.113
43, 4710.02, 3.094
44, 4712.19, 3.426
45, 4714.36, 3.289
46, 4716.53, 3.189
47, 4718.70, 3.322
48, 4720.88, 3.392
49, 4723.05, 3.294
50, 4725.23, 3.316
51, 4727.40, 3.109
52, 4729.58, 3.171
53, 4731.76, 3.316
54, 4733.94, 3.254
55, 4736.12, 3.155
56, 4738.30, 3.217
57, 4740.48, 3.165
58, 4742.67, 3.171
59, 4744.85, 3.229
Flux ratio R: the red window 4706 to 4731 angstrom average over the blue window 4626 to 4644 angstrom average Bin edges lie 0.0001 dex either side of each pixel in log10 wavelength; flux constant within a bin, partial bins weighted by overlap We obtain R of 1.0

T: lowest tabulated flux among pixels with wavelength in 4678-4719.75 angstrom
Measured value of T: 3.056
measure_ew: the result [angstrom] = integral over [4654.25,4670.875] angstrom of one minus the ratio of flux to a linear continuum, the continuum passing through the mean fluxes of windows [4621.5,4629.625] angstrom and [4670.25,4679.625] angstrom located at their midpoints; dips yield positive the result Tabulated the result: 0.2 angstrom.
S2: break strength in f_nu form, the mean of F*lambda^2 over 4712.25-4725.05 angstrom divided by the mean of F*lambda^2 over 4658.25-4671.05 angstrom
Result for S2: 1.0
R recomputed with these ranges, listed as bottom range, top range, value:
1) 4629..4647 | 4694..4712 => 0.97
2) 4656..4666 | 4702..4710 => 0.90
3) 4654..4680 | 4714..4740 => 0.95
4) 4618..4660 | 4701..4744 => 0.98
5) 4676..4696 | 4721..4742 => 0.97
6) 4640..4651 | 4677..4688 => 1.03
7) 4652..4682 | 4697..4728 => 0.96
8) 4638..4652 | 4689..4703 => 1.02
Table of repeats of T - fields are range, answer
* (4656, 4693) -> 3.011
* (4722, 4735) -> 3.109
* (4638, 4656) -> 3.029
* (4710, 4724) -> 3.094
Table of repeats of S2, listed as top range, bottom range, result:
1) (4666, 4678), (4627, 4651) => 1.02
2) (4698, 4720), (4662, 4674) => 1.00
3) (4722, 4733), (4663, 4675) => 1.01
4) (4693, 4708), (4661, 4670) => 1.01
